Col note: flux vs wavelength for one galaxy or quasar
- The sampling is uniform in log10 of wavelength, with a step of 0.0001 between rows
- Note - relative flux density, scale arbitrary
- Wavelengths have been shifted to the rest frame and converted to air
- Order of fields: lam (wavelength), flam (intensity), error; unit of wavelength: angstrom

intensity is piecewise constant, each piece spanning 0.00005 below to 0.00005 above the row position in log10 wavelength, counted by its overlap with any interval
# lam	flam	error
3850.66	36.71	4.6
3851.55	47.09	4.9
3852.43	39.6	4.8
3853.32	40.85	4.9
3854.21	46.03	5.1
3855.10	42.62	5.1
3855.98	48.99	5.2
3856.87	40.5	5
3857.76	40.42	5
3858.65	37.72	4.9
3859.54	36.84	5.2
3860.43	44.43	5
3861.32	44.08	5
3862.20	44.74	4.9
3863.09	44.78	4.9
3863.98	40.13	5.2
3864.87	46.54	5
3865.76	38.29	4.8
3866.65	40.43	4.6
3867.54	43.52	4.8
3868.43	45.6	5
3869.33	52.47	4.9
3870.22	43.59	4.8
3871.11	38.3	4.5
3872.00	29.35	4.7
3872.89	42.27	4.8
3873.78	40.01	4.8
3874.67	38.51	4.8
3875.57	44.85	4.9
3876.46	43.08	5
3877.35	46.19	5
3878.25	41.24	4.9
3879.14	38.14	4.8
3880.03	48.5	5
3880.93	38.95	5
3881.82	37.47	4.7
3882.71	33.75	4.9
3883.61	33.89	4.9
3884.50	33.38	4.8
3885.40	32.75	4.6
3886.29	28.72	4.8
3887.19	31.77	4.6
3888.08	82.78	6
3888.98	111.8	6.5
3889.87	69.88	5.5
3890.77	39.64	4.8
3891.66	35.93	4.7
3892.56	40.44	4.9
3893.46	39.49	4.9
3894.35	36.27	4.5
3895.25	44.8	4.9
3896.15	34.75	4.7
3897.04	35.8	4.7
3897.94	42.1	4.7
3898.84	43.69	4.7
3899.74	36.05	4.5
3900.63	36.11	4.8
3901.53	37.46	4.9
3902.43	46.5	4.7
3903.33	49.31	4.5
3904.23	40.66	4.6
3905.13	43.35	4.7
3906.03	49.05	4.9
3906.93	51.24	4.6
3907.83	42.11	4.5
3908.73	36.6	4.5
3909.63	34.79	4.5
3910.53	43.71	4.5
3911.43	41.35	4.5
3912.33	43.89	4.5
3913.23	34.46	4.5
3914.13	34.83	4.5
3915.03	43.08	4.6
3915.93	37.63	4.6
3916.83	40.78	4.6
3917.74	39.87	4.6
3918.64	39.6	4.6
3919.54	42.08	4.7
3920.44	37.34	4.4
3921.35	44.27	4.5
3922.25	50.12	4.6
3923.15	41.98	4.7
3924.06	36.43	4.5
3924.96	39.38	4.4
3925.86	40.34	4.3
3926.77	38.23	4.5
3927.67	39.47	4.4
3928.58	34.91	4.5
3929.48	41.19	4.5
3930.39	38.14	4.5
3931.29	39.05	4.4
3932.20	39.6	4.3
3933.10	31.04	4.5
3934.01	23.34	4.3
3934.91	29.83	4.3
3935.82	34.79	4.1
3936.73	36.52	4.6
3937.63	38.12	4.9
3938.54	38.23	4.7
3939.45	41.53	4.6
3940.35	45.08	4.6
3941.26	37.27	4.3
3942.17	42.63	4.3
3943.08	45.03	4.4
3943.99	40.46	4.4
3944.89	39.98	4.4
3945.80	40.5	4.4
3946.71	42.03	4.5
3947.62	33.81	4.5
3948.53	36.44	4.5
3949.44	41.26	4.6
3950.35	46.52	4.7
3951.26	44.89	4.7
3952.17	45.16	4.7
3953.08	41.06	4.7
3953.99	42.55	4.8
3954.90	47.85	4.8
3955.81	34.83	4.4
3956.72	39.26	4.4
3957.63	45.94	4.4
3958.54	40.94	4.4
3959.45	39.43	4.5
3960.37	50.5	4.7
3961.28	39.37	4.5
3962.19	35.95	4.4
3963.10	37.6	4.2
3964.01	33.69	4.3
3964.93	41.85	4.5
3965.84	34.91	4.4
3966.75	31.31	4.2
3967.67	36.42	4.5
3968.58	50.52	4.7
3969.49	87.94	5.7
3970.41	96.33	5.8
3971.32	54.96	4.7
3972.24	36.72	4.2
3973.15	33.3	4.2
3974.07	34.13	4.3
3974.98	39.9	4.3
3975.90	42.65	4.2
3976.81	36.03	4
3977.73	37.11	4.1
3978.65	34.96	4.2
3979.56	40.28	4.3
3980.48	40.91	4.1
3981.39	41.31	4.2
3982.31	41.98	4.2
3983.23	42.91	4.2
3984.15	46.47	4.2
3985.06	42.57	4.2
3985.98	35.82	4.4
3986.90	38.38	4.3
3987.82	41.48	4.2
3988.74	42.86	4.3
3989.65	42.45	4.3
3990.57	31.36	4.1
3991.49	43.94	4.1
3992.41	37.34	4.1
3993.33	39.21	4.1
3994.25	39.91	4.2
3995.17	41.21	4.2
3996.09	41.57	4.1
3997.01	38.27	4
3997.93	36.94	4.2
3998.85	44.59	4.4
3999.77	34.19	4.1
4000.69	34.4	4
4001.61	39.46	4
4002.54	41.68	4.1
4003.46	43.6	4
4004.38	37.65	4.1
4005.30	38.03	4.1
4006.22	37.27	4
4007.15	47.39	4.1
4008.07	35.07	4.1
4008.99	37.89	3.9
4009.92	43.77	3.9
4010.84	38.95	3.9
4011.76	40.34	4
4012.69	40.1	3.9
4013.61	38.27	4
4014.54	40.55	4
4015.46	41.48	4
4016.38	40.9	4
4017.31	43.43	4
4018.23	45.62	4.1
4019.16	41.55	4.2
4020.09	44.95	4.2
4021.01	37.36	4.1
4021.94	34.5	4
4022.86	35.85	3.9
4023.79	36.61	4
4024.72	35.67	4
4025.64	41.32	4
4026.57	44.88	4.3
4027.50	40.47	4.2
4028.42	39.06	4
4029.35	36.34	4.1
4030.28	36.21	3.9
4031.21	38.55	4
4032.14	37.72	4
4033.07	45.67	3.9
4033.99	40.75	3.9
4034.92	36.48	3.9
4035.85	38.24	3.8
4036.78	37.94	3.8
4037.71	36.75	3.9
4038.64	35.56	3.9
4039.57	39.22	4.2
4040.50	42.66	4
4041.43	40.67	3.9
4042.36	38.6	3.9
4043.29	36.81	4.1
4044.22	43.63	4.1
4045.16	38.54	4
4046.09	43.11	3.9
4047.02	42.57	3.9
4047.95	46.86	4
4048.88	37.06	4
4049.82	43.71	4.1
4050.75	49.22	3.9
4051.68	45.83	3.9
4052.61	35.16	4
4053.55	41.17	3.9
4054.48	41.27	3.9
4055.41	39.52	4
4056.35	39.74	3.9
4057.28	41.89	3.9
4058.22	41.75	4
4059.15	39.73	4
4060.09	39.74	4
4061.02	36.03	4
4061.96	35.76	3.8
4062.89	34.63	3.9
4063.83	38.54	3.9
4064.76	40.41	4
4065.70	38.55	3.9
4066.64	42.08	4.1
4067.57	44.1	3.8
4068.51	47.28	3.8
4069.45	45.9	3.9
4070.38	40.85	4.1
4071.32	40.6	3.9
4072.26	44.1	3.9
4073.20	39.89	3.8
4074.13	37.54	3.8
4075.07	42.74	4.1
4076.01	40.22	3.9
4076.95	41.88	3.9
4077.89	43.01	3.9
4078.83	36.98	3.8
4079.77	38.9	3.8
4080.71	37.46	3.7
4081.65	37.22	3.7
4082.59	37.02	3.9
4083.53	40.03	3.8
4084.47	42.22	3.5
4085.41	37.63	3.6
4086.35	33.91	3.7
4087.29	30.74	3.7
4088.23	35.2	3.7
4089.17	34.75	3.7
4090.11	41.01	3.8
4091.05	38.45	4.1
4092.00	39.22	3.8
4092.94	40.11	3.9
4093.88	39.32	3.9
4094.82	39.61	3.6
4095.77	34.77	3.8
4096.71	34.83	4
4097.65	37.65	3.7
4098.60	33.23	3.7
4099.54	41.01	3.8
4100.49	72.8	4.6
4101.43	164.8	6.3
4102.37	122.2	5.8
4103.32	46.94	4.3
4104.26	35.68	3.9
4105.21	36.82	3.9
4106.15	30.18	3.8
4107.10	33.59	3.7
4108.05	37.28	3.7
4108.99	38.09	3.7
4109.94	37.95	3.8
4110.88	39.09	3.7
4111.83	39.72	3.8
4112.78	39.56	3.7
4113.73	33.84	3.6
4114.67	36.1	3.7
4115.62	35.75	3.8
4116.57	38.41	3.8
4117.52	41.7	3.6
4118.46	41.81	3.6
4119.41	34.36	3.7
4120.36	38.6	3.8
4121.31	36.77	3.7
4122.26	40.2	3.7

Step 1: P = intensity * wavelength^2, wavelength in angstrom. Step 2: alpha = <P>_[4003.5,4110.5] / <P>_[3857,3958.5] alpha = 1.09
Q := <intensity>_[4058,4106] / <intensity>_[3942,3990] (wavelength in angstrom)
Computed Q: 1.0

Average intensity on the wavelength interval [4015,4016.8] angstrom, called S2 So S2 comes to 41.4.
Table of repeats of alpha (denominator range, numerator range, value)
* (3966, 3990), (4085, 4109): 1.12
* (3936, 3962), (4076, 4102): 1.15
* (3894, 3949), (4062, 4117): 1.17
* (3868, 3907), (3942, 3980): 1.03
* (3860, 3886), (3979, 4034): 1.05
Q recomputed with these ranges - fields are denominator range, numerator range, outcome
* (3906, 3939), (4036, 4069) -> 1.04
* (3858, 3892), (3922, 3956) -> 0.90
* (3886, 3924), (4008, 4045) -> 0.91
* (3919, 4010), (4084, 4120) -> 1.08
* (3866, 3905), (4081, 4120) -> 1.01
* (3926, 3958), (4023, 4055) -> 1.02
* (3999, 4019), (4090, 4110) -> 1.23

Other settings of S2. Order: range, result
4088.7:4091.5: 38.1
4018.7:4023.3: 38.9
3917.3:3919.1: 39.9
